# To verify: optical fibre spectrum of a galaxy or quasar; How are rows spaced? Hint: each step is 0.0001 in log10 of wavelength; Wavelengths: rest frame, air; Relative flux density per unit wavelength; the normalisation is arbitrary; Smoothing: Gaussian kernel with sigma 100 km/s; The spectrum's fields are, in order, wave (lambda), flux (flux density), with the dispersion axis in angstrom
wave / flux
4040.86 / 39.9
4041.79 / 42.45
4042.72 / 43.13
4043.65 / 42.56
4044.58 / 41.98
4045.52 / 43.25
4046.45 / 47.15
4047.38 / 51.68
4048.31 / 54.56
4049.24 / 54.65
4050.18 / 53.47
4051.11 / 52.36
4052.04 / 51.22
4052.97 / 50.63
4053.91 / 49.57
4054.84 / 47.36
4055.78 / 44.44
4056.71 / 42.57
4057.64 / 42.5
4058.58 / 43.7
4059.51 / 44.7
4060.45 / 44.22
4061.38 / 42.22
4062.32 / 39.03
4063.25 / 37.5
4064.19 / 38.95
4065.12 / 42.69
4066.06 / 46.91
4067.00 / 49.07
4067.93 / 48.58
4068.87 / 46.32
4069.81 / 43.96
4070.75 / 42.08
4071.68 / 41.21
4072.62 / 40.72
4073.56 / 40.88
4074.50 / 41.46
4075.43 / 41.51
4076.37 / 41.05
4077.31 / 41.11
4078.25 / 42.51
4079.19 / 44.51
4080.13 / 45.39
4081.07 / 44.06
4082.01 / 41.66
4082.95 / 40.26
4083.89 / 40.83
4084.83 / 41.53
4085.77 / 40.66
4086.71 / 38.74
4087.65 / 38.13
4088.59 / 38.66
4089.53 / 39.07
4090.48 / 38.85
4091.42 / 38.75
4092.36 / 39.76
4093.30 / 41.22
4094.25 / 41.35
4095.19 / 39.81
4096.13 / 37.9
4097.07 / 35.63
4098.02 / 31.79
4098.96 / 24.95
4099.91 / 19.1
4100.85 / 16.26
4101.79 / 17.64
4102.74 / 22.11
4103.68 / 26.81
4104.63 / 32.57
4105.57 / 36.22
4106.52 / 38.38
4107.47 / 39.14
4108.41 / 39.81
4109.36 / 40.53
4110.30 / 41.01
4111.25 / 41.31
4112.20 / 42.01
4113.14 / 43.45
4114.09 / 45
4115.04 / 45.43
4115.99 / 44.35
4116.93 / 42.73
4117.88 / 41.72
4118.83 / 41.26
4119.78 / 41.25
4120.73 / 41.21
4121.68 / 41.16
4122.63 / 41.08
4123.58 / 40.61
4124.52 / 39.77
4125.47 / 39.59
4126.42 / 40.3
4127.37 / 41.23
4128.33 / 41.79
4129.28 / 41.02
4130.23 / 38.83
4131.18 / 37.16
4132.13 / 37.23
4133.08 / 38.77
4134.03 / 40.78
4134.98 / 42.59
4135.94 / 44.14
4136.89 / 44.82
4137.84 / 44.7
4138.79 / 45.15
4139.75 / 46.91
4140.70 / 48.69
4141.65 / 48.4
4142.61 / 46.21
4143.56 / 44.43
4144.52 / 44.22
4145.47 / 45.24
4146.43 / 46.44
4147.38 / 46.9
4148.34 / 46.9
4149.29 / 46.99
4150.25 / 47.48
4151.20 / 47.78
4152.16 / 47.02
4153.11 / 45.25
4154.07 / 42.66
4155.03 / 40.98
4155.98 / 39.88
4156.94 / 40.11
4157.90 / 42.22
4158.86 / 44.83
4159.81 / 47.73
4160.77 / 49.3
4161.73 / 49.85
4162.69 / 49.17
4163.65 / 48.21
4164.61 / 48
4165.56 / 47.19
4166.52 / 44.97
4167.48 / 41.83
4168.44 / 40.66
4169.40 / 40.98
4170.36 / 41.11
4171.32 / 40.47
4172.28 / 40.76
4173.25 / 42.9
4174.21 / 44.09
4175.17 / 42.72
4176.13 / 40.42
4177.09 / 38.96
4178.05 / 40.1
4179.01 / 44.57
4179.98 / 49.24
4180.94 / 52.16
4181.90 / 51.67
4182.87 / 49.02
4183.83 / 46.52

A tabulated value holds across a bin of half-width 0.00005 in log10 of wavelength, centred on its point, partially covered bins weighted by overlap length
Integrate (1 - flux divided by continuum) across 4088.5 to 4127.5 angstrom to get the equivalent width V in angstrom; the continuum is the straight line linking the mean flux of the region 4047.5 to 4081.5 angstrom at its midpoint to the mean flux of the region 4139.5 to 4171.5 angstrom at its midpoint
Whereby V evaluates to 6.7 angstrom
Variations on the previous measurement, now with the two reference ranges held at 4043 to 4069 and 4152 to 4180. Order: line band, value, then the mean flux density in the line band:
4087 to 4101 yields 3.1 angstrom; 35.2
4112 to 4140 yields 1.8 angstrom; 41.8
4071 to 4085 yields 1.2 angstrom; 41.9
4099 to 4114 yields 4.0 angstrom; 33.2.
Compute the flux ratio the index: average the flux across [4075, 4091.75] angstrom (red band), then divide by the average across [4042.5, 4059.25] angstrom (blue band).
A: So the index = 0.9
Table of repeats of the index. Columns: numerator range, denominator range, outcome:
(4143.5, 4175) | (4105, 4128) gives 1.09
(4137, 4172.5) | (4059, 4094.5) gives 1.08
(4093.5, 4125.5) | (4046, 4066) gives 0.79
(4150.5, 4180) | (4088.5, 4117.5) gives 1.21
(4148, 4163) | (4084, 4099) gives 1.18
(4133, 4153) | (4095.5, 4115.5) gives 1.33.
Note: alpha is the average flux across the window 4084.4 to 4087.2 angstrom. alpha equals 40.3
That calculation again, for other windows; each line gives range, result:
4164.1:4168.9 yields 44.6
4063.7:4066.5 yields 42.7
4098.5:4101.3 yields 20.1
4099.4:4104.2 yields 20.5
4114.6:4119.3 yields 43.1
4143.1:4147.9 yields 45.4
